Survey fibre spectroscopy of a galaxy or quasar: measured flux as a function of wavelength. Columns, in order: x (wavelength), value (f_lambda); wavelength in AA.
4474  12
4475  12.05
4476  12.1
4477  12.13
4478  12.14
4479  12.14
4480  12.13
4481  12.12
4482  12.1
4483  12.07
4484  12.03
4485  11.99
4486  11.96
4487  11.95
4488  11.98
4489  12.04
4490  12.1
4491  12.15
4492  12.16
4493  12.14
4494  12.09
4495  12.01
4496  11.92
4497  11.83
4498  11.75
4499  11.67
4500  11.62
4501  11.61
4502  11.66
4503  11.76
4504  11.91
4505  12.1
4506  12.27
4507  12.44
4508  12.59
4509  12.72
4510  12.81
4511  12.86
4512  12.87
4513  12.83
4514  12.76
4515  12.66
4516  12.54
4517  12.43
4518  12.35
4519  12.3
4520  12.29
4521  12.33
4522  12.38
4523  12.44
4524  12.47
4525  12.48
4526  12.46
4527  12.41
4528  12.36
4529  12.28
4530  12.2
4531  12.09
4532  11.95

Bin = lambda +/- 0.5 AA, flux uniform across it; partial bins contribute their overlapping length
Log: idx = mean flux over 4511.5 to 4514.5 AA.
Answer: 12.8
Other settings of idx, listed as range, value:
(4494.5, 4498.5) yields 11.9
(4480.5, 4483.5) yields 12.1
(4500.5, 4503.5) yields 11.7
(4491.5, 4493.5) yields 12.2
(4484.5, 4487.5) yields 12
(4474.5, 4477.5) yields 12.1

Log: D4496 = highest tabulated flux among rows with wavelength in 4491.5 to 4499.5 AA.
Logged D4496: 12.16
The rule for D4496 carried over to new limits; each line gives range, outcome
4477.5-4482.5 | 12.14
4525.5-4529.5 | 12.46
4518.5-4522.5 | 12.38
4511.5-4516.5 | 12.87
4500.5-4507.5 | 12.44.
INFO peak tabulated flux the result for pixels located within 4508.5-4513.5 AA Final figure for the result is 12.87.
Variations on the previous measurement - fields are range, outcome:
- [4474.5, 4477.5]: 12.13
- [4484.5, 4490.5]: 12.1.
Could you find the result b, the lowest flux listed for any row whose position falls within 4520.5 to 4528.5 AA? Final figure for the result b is 12.33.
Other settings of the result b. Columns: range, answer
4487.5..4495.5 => 11.98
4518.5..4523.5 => 12.29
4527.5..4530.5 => 12.2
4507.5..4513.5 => 12.59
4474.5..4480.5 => 12.05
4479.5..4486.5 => 11.96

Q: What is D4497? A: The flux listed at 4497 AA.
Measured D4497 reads 11.83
